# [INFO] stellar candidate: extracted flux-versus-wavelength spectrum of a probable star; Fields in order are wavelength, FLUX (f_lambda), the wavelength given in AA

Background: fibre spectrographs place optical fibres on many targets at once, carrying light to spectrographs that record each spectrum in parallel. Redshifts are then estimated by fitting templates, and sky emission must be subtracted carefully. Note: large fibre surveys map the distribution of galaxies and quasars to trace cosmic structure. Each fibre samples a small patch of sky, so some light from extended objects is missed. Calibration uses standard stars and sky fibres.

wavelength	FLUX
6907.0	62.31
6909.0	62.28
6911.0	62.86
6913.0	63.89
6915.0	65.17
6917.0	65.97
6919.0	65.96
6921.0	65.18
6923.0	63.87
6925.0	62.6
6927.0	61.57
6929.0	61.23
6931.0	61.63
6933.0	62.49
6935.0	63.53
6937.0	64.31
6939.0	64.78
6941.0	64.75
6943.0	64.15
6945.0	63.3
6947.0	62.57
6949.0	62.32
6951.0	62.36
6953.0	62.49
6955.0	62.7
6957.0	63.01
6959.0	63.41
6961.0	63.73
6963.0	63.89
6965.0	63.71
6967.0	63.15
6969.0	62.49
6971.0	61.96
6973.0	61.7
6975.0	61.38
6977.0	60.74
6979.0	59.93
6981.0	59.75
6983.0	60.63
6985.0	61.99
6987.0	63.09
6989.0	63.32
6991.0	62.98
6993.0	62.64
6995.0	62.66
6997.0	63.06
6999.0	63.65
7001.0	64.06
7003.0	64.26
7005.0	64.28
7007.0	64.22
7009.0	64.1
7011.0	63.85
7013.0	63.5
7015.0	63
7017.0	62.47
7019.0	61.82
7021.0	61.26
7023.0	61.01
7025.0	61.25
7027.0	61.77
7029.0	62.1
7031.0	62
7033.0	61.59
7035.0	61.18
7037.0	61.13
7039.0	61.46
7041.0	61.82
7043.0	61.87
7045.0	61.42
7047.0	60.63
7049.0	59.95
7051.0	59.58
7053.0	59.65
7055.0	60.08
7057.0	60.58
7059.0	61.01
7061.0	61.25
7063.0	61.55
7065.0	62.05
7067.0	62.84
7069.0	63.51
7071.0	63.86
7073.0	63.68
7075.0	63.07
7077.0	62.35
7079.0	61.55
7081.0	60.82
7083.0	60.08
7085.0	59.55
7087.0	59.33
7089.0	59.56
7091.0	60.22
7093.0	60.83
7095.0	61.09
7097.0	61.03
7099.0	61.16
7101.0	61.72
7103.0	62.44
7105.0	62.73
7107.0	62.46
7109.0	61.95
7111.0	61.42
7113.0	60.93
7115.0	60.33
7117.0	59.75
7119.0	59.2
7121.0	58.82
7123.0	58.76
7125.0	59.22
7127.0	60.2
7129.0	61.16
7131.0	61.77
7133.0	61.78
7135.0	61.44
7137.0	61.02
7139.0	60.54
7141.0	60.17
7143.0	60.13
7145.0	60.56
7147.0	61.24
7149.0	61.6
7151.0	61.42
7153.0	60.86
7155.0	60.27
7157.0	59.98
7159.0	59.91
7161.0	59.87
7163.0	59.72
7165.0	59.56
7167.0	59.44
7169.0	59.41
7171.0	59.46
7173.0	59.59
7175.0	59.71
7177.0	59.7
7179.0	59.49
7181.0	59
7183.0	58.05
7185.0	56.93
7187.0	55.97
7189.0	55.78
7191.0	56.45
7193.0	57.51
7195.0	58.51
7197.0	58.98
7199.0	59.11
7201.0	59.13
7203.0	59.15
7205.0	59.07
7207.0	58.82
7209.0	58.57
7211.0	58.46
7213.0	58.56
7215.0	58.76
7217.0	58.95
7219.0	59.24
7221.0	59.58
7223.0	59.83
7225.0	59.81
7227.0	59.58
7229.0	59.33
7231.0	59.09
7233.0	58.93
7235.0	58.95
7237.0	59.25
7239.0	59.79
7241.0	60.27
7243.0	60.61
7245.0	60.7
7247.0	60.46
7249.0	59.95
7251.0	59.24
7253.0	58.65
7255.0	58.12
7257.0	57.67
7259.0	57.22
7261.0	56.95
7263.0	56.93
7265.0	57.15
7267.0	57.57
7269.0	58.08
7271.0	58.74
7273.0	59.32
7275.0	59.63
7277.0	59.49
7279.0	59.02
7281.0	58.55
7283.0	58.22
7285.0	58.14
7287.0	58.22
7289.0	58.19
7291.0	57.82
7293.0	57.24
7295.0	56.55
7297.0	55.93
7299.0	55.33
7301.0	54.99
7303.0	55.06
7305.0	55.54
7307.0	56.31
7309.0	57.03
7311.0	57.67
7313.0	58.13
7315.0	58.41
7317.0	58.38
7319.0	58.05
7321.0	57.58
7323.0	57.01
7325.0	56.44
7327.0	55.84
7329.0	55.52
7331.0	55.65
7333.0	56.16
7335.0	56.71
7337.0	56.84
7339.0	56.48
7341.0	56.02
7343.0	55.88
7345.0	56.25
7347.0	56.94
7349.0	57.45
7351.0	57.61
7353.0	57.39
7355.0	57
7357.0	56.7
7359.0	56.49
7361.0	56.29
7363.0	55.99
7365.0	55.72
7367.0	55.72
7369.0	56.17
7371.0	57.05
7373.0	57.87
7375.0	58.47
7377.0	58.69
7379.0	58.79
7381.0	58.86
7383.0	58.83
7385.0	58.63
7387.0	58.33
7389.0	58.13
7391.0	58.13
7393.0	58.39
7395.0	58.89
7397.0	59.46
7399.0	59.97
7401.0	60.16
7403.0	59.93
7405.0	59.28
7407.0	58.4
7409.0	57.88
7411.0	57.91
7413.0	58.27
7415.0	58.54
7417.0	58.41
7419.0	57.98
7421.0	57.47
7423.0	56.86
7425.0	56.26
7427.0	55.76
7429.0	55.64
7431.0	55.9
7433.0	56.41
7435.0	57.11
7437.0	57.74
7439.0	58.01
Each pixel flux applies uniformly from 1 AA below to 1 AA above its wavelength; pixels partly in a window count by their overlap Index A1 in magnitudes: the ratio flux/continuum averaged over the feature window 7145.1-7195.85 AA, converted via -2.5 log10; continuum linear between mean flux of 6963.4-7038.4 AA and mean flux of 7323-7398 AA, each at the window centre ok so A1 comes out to 0.01 mag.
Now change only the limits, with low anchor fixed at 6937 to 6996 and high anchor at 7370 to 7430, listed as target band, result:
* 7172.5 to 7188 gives 0.036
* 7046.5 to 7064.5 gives 0.022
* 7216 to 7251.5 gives 0.005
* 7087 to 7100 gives 0.014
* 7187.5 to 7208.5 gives 0.038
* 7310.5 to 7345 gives 0.040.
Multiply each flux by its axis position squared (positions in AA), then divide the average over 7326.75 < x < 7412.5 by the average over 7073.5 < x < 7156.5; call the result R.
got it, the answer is 1.01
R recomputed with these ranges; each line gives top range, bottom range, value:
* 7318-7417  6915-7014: 1.02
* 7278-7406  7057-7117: 1.00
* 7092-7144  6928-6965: 1.01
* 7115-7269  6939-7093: 1.00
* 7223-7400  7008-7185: 1.01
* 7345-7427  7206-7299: 1.02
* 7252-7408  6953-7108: 1.01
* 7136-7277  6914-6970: 1.00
